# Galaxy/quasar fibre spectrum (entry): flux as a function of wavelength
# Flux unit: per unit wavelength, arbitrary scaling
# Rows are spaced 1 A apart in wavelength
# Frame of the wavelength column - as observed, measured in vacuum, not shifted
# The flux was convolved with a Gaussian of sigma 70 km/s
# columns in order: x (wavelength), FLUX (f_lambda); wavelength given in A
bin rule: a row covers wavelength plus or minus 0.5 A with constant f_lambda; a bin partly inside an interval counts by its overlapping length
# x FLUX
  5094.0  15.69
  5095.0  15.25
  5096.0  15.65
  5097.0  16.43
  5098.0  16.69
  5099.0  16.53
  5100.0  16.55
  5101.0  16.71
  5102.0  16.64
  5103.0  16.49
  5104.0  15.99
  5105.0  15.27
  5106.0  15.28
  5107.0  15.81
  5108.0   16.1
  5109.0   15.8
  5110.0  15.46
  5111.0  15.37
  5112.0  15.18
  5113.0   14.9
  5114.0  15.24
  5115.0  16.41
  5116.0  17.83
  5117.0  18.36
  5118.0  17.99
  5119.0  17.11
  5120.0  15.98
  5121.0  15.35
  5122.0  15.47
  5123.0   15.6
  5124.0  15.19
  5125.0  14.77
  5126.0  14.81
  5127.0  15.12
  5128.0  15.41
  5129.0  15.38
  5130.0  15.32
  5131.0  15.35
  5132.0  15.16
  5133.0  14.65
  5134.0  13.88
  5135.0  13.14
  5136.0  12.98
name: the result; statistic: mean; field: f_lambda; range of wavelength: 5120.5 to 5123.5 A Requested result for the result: 15.5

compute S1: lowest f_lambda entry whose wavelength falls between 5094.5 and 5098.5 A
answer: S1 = 15.25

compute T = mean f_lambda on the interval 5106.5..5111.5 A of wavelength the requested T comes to 15.7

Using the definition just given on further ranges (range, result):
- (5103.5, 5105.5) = 15.6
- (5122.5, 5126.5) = 15.1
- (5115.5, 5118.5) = 18.1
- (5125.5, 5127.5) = 15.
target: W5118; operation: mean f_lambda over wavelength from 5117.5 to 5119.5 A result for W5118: 17.5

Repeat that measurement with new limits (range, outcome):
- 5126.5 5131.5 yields 15.3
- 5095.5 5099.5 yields 16.3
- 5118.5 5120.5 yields 16.5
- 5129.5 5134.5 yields 14.9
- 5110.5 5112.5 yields 15.3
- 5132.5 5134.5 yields 14.3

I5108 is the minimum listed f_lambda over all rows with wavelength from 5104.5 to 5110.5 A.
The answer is 15.27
